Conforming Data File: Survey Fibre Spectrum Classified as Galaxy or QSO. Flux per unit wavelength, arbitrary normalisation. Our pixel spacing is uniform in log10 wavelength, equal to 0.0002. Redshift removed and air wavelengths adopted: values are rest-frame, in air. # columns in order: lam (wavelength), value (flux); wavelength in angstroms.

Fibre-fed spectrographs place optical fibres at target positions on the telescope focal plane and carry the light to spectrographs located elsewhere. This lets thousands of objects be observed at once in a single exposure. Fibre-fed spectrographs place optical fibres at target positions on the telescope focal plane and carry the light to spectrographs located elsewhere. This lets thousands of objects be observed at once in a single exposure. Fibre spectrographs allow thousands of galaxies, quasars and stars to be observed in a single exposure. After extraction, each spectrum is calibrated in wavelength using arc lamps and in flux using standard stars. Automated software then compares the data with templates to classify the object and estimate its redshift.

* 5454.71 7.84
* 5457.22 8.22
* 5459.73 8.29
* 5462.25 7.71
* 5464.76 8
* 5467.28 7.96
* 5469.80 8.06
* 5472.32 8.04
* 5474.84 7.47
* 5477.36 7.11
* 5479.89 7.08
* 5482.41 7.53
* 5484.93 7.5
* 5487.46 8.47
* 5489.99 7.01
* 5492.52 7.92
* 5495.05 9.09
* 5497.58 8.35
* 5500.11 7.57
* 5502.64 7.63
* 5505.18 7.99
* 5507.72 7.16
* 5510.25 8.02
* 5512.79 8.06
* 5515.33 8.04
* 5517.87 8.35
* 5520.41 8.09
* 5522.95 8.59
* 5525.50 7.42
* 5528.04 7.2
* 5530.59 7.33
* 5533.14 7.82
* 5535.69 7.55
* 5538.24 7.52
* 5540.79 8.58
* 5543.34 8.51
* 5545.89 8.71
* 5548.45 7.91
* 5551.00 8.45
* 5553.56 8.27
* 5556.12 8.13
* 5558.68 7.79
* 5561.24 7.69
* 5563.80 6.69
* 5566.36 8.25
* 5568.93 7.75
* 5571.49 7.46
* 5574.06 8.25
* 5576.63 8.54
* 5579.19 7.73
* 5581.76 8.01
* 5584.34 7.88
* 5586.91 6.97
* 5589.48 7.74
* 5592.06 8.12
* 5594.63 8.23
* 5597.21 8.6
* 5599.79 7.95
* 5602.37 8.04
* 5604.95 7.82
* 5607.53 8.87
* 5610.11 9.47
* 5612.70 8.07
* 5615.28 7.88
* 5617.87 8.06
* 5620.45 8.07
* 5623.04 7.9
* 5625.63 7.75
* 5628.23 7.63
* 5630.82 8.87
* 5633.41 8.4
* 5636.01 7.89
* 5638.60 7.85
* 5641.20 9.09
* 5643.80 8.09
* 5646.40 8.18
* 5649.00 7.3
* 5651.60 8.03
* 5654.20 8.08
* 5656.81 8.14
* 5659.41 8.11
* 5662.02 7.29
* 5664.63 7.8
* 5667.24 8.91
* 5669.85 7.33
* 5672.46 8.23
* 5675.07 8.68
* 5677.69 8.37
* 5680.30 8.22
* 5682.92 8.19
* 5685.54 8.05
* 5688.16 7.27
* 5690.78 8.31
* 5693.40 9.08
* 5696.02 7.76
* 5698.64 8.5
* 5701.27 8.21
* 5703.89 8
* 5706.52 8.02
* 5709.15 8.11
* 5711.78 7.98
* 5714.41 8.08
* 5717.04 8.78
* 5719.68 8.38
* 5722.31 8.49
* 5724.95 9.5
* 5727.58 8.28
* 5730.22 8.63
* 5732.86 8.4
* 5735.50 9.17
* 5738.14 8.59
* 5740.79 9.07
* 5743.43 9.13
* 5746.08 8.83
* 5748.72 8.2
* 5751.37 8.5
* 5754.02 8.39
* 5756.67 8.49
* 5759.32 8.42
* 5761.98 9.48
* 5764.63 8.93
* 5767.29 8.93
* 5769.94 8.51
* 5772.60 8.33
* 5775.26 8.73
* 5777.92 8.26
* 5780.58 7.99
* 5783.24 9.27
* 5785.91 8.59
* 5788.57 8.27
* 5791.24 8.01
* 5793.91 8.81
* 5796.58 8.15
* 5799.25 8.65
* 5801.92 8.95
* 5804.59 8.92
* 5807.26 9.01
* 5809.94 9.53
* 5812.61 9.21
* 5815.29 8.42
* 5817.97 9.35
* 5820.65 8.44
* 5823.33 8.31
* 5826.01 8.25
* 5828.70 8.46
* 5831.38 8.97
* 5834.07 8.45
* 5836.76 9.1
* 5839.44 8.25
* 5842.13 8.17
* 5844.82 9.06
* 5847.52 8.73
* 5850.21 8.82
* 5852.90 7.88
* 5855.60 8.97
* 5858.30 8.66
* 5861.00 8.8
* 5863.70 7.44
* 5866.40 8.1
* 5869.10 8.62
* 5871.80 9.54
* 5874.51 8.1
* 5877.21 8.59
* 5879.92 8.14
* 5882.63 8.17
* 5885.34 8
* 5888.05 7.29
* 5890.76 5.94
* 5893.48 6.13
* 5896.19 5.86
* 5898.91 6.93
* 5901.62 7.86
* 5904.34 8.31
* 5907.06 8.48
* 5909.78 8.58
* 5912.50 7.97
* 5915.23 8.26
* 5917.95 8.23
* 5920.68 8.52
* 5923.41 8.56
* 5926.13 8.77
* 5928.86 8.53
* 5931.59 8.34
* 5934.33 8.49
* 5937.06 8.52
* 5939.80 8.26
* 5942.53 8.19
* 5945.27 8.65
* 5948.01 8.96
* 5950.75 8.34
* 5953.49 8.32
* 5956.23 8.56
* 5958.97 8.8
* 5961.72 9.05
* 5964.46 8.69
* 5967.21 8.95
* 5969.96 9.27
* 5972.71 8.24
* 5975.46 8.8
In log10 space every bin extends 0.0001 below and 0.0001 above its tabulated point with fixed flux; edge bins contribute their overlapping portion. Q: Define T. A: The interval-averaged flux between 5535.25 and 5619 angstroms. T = 8.05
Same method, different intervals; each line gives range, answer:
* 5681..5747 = 8.43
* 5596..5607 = 8.15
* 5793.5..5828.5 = 8.76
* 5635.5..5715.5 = 8.1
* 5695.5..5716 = 8.11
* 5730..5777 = 8.7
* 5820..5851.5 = 8.59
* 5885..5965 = 8.11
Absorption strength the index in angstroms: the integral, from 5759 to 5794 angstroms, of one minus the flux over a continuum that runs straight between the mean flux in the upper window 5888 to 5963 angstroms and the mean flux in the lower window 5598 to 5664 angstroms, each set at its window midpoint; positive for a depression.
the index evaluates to -2.1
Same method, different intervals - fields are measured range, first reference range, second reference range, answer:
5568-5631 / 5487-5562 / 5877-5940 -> -0.7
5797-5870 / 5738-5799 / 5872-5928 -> -3.5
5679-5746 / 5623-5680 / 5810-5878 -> -1.3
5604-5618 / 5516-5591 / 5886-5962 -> -0.8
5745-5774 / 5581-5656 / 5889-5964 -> -1.9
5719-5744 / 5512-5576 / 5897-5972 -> -1.8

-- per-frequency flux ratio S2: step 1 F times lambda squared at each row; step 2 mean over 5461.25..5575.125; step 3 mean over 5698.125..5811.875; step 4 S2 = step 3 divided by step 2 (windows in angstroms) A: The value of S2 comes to 1.2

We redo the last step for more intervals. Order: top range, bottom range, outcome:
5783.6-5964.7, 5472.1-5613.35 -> 1.19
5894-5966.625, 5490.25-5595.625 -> 1.20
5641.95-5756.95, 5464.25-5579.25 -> 1.12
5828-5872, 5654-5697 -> 1.12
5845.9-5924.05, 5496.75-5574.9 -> 1.15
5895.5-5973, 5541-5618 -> 1.18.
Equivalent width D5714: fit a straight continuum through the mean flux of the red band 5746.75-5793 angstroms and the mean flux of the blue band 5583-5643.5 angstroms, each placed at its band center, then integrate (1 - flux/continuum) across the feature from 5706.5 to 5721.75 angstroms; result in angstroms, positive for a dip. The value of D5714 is 0.3 angstroms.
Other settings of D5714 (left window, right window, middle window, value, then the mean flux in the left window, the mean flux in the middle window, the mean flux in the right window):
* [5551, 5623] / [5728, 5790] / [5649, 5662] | 0.5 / 8.02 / 7.93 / 8.65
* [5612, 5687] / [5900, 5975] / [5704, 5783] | -3.4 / 8.08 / 8.57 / 8.51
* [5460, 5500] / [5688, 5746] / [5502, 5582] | 0.7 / 7.82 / 7.92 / 8.48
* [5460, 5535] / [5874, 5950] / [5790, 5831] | -3.8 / 7.82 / 8.71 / 8.03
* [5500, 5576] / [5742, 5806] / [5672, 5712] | 0.8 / 7.9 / 8.19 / 8.62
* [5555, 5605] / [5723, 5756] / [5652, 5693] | 1.4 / 7.88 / 8.09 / 8.72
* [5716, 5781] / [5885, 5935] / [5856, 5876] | -1.1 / 8.66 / 8.49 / 7.83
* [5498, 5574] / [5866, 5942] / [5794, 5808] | -1.3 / 7.89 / 8.74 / 8.04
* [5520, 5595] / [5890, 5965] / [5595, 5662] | -1.7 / 7.9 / 8.15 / 8.16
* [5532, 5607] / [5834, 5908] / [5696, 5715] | -0.2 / 7.97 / 8.11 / 8.08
